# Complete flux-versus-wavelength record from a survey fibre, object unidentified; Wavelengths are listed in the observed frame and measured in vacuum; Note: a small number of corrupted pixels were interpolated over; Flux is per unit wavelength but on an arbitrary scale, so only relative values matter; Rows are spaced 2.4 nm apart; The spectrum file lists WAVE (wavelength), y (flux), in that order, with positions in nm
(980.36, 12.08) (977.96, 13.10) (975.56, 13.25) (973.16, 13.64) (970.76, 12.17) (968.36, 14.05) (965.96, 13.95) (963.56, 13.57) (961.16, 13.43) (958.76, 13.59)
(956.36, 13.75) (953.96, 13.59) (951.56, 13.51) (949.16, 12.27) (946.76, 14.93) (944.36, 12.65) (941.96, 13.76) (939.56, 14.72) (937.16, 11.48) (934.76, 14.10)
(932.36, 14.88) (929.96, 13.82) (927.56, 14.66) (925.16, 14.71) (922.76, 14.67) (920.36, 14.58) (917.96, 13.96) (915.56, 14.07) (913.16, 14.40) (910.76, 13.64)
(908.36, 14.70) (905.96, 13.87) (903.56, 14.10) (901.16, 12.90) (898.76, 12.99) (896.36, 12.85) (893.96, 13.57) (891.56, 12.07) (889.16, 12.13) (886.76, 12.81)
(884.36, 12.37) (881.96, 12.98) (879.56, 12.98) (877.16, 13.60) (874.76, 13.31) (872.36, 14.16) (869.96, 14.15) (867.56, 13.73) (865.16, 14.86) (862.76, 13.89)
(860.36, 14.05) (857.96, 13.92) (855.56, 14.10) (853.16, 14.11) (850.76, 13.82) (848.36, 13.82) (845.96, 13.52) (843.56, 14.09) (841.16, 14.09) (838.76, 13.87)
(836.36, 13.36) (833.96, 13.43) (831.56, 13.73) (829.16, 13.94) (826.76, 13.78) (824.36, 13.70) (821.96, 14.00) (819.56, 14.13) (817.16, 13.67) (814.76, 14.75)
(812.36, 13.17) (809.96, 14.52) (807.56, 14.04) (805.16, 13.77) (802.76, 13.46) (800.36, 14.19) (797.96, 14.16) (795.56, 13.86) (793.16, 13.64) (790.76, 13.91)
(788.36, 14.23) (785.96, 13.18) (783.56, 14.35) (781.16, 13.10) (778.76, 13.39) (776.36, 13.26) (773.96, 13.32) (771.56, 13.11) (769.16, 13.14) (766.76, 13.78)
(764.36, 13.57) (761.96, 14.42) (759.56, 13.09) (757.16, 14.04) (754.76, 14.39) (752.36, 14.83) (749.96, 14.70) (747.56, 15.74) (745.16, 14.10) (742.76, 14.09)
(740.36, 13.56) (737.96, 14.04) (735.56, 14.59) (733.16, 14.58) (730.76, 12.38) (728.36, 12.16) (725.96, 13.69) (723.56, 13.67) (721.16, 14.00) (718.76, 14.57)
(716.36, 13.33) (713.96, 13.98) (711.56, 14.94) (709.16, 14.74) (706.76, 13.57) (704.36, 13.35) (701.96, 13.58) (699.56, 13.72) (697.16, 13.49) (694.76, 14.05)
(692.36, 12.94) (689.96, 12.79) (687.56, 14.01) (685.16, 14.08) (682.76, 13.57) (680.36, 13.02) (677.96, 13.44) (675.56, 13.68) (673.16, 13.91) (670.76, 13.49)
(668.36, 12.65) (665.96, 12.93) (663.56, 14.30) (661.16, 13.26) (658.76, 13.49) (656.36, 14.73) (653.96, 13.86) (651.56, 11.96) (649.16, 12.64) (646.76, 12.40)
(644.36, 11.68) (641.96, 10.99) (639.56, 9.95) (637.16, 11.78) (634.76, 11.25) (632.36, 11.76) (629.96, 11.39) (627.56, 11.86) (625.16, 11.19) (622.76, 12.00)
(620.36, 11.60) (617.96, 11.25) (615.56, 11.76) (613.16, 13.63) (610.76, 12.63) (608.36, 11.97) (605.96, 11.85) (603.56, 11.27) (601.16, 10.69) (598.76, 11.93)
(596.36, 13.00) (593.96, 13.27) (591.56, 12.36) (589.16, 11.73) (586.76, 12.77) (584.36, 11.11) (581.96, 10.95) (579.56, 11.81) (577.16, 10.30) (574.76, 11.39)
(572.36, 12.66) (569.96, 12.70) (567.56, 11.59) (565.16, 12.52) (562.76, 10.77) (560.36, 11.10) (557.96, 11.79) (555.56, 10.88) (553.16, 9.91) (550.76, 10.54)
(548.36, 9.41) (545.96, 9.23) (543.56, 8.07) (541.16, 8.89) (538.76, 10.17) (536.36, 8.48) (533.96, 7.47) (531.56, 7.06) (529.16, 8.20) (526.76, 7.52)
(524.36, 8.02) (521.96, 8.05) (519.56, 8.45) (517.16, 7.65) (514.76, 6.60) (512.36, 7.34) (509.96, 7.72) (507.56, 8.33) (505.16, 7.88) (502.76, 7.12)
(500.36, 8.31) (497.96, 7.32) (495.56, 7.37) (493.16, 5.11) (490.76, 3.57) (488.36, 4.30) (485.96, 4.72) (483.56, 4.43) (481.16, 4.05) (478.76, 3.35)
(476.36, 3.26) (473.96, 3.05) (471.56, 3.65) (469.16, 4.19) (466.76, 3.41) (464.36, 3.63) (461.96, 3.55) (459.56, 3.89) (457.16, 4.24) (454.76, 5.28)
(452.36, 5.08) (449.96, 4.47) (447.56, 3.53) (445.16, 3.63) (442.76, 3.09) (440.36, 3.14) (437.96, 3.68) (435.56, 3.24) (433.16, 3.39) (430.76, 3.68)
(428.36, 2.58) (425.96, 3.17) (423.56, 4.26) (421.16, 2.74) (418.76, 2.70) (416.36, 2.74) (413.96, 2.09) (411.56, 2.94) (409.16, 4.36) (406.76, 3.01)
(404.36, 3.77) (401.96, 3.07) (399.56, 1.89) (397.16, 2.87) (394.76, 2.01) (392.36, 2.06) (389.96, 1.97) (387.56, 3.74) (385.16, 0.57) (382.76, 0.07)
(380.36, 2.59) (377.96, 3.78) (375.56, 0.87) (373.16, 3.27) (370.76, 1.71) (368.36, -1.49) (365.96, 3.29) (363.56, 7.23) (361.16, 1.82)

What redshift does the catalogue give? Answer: 0.24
